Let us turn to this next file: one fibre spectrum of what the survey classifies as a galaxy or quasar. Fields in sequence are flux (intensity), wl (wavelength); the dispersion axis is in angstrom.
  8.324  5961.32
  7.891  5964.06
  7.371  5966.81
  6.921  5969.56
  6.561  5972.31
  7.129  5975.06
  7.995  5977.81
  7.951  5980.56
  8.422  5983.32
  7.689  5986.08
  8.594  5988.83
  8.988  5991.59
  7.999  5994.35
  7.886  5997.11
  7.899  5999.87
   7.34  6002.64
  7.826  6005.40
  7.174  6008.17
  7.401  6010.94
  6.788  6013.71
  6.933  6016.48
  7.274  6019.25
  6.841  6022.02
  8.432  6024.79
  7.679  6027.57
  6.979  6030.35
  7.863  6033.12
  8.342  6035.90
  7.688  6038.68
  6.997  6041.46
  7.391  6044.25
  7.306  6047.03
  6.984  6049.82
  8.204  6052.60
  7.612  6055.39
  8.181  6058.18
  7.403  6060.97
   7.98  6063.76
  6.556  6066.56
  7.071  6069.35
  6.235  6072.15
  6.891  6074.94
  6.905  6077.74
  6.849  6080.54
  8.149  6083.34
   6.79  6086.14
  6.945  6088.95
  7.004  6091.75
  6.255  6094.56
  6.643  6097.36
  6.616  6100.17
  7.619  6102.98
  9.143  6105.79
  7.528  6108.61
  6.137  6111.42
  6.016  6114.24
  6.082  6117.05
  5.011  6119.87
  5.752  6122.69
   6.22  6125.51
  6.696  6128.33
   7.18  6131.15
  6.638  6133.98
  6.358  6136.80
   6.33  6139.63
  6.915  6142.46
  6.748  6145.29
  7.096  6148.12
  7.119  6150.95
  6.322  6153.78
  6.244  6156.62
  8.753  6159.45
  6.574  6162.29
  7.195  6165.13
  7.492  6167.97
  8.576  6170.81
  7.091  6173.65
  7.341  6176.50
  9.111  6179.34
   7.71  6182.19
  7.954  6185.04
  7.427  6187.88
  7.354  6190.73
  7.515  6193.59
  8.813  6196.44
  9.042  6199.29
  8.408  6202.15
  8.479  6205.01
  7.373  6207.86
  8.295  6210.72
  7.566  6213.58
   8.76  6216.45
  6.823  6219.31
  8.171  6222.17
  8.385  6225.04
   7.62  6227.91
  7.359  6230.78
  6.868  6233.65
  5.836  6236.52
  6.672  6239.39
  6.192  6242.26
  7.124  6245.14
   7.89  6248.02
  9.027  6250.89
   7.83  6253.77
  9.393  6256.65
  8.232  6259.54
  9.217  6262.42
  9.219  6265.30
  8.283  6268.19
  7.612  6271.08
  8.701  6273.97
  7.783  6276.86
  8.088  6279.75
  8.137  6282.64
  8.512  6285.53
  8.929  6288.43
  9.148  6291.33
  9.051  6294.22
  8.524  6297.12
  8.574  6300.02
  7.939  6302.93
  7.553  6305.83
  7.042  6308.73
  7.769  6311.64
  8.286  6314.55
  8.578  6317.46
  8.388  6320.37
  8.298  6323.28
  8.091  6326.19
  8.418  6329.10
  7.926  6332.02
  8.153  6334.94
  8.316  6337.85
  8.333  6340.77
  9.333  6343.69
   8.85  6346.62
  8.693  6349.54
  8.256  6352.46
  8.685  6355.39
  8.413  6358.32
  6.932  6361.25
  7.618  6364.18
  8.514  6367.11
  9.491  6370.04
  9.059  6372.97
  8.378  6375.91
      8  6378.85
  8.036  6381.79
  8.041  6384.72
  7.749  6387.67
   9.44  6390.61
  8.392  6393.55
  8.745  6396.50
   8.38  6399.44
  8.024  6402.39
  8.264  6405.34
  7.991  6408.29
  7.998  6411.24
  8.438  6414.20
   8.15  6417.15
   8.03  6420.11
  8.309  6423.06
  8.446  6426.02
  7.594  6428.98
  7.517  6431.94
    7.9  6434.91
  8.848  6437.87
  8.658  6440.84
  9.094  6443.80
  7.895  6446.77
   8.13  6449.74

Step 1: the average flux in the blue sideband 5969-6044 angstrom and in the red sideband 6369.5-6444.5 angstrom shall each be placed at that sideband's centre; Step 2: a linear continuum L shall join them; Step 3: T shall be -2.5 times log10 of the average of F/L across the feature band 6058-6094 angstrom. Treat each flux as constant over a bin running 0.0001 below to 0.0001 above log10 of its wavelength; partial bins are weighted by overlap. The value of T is 0.09 mag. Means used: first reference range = 7.62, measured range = 7.09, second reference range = 8.32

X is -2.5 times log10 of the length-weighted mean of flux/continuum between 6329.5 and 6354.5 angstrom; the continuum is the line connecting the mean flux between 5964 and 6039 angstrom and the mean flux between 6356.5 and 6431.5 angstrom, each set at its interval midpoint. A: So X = -0.04 mag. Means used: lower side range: 7.63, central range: 8.48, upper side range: 8.25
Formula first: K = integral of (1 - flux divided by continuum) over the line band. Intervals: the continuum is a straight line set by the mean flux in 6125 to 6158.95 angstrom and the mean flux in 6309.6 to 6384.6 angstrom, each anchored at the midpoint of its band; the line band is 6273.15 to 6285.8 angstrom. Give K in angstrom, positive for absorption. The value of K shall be -0.6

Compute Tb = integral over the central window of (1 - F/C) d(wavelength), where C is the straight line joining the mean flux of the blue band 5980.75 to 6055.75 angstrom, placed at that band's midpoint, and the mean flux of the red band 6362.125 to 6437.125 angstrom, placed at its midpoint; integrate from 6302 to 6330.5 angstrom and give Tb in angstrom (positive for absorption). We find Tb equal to 0.3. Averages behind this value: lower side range 7.65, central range 8.04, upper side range 8.26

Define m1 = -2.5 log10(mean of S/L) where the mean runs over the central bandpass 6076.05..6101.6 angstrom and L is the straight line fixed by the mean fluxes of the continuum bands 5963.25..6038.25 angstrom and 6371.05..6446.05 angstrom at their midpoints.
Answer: 0.13 mag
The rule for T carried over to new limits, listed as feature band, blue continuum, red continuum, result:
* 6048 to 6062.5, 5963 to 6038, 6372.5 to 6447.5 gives 0.007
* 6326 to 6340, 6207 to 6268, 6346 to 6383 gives 0.005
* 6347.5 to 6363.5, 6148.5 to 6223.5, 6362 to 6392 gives 0.017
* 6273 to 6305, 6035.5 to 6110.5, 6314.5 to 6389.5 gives -0.047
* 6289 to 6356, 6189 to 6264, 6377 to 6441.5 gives -0.041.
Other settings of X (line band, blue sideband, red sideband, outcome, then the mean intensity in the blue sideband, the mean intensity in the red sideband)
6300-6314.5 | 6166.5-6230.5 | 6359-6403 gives 0.059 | 7.96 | 8.33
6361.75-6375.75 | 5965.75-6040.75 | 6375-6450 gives -0.045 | 7.62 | 8.25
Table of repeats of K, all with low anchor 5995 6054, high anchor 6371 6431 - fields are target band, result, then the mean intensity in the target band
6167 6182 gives -0.2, 7.92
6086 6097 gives 1.3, 6.73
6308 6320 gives 0.1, 8.01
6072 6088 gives 1.2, 7.03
